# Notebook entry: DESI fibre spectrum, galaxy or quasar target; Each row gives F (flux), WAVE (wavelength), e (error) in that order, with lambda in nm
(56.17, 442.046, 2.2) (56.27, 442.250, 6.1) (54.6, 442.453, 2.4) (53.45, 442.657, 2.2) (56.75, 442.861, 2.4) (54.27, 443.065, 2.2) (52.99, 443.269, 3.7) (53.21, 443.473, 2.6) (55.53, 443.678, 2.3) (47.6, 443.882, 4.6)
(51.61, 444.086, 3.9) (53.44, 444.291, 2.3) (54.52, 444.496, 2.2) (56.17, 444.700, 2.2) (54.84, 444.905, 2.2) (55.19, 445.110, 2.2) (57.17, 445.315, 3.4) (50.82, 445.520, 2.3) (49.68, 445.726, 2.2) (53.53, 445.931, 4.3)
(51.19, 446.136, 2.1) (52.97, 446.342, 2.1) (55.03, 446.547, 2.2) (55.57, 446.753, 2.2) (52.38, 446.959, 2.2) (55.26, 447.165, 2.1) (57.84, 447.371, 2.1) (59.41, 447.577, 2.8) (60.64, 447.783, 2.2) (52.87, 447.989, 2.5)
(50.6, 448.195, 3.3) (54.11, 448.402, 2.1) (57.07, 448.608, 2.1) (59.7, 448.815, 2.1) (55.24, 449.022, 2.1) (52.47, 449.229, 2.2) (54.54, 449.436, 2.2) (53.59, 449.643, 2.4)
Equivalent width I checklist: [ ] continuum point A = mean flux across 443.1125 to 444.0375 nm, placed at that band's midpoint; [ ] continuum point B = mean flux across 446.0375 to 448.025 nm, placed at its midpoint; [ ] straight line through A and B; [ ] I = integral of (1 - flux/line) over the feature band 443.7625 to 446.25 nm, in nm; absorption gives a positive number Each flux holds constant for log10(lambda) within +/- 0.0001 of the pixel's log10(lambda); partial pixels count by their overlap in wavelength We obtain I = 0.03 nm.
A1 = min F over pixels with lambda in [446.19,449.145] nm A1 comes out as 50.6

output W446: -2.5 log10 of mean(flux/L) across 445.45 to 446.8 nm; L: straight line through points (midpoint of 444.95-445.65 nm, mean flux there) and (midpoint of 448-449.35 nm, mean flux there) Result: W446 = 0.03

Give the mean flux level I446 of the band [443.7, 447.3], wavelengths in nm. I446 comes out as 53.4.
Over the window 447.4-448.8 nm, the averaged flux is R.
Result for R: 56.2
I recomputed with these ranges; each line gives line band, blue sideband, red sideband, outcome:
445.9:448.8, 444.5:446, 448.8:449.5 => -0.03 nm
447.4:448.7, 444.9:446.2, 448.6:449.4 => -0.02 nm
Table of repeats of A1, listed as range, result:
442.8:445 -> 47.6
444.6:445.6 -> 50.82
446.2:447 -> 52.38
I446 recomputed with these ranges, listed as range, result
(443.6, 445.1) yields 53.5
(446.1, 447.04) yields 53.6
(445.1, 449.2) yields 54.8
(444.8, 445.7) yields 54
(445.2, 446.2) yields 52.6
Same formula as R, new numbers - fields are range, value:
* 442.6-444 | 53.4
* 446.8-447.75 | 56.5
